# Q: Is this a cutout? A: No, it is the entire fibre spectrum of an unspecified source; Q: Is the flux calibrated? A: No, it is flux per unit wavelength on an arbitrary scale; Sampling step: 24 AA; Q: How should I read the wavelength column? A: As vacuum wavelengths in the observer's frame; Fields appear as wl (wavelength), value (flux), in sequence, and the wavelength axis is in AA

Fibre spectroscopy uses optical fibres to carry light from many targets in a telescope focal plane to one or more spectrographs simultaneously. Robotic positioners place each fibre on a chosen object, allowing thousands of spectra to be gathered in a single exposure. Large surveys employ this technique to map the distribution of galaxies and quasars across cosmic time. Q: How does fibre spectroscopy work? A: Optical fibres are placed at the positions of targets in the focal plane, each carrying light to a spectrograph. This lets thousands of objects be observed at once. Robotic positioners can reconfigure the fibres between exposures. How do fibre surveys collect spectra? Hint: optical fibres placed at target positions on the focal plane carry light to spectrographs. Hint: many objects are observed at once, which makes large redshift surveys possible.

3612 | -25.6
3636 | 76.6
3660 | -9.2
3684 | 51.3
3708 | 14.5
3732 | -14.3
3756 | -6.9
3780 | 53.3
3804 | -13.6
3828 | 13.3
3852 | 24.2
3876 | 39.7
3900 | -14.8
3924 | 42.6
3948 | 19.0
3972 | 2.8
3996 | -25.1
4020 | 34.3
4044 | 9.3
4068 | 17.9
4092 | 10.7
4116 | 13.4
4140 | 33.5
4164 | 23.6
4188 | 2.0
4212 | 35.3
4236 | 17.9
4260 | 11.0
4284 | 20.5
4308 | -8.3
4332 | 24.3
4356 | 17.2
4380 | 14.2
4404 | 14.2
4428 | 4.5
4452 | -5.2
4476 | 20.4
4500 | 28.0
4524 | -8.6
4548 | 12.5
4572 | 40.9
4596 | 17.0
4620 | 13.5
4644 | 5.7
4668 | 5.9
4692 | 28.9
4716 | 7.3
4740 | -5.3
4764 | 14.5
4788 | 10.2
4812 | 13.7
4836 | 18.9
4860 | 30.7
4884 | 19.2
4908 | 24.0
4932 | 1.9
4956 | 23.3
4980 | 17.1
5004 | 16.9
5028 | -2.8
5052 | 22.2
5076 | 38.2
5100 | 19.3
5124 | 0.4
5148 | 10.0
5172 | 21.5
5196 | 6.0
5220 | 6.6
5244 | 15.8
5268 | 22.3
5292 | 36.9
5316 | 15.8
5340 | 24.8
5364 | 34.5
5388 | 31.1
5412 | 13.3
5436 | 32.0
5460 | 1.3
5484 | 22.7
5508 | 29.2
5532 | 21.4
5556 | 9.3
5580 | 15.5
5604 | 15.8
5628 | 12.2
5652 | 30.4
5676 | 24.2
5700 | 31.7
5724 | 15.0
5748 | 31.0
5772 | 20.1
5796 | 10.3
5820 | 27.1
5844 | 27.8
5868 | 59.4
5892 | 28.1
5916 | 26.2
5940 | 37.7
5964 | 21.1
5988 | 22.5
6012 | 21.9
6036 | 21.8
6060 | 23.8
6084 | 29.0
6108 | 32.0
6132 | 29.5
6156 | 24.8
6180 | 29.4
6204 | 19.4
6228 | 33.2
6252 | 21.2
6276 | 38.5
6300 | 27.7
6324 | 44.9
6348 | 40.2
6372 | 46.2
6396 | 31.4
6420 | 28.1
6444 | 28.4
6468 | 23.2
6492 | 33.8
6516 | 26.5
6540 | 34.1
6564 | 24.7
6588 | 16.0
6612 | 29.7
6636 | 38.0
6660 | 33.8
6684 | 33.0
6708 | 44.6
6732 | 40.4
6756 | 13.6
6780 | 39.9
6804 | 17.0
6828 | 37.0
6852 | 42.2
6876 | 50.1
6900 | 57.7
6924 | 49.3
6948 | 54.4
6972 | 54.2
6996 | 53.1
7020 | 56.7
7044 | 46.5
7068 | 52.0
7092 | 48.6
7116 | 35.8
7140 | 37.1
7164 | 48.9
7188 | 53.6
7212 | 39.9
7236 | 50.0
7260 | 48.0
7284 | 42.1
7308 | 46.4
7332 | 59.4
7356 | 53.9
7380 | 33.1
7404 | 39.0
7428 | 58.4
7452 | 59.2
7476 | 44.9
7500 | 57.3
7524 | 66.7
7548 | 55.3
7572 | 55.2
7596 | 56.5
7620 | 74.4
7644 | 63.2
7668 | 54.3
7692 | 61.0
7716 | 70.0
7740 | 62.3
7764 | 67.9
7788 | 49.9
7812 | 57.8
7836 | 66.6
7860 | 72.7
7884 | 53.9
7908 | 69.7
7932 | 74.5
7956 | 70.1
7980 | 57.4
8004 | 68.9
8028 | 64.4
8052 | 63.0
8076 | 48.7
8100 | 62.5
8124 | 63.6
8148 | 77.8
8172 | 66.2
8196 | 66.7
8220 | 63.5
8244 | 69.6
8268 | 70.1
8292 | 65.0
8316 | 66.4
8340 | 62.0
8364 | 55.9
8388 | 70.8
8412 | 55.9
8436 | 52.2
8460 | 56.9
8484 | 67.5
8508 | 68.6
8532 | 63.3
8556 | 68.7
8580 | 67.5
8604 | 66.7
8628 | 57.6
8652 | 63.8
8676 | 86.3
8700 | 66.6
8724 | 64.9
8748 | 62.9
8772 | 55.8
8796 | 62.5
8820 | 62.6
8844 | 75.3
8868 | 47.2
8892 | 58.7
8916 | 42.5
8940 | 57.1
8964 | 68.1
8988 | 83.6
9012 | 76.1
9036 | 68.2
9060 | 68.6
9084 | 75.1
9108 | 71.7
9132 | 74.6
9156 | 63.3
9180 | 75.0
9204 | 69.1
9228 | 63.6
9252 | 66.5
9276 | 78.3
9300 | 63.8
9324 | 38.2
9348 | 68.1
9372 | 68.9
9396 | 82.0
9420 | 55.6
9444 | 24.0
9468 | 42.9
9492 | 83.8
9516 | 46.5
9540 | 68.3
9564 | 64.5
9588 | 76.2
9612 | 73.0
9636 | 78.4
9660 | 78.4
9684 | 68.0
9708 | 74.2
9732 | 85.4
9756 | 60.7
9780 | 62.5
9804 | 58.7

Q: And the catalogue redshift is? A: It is 0.717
